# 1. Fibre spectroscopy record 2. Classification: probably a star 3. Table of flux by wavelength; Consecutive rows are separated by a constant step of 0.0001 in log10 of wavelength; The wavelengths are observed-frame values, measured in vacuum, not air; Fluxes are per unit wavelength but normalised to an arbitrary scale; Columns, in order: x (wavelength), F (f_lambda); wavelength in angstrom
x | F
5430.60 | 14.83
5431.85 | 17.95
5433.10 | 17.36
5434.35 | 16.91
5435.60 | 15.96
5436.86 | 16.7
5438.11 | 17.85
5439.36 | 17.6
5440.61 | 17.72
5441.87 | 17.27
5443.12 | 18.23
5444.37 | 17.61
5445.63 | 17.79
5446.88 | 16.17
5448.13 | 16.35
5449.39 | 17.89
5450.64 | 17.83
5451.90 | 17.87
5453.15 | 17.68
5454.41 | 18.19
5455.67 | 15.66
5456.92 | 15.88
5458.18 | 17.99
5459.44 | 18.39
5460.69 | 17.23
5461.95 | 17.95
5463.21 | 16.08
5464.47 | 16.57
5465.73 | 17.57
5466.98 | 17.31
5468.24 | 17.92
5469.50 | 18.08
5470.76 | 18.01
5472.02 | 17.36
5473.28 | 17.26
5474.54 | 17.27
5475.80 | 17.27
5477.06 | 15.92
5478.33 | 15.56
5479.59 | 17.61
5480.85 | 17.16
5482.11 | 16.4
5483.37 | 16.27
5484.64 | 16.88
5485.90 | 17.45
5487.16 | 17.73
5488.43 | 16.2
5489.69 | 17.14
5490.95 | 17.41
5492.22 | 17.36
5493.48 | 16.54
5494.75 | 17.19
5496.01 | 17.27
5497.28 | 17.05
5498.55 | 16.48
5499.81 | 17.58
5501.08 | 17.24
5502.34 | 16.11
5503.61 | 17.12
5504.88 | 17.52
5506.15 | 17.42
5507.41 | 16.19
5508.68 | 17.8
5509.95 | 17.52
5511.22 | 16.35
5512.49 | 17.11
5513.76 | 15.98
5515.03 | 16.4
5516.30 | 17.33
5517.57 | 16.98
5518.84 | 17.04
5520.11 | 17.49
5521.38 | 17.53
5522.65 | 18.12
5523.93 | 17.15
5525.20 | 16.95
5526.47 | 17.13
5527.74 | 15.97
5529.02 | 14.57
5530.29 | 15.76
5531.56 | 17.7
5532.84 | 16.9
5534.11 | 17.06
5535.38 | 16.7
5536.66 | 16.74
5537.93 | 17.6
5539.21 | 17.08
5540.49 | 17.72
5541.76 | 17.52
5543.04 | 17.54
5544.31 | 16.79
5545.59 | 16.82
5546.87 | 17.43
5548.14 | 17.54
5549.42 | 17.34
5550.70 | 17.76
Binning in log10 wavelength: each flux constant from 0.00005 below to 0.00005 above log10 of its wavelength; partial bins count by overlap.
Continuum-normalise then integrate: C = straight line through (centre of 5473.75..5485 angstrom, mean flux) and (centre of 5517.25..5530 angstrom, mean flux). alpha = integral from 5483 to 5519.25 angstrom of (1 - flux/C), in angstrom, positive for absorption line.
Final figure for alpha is -0.5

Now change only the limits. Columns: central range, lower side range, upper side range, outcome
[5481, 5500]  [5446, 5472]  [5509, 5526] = 0.2 angstrom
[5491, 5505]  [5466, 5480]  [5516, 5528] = 0.1 angstrom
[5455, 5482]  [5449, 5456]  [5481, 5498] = 0.3 angstrom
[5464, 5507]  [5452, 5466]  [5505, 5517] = -0.1 angstrom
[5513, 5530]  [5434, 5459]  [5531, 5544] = 0.4 angstrom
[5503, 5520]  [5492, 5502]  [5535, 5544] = 0.1 angstrom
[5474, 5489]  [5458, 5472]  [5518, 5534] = 0.5 angstrom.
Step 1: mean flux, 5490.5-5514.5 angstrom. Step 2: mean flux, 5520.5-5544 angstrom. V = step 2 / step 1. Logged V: 1.00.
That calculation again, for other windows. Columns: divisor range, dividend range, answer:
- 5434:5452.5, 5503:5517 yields 0.98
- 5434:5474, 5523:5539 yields 0.96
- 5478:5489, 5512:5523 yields 1.01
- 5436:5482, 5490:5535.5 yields 0.98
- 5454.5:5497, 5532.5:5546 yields 1.00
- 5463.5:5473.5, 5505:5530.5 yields 0.97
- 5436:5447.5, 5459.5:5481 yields 0.99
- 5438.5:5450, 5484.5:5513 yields 0.98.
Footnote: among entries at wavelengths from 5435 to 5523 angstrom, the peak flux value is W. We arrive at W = 18.39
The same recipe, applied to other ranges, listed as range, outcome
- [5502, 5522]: 17.8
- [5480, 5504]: 17.73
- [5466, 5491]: 18.08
